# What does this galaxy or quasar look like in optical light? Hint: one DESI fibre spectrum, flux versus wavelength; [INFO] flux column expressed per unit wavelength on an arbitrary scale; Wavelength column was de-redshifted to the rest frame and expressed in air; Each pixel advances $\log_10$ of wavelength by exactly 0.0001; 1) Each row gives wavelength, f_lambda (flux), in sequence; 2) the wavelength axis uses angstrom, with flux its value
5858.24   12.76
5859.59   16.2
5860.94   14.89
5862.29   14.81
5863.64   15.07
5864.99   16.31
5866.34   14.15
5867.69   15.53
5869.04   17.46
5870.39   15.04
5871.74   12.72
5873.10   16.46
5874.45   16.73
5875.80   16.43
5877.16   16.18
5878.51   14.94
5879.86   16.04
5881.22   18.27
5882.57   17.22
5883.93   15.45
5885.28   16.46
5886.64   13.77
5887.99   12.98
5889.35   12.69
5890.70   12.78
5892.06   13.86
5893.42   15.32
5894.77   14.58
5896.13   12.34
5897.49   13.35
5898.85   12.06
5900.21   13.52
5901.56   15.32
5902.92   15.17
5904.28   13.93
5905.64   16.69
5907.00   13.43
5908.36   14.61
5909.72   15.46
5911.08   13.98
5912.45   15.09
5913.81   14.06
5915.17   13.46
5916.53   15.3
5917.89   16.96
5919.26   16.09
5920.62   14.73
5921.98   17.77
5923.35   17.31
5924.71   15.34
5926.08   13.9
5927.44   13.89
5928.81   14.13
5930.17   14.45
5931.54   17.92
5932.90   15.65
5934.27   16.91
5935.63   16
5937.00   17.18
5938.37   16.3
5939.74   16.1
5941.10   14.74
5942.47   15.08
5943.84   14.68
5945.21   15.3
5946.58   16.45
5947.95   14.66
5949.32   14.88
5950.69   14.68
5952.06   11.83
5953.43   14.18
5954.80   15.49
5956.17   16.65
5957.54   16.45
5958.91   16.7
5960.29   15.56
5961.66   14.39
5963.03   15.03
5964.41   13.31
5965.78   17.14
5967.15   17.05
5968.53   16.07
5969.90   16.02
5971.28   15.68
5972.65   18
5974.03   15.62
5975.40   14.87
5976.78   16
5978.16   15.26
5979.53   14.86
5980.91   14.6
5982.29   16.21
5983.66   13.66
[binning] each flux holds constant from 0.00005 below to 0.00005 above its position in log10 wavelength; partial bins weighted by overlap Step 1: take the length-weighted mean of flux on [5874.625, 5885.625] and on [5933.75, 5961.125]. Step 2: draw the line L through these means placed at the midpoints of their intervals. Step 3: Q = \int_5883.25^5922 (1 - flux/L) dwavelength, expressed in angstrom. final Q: 3.9 angstrom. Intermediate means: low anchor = 16.4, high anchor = 15.5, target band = 14.5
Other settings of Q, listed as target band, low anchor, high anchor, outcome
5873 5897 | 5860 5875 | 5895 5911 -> -0.5 angstrom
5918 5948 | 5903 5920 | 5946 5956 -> -1.9 angstrom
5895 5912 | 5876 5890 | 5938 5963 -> 1.3 angstrom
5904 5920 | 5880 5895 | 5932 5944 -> 0.5 angstrom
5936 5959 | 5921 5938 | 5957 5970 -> 0.7 angstrom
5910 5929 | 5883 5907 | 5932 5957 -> -0.5 angstrom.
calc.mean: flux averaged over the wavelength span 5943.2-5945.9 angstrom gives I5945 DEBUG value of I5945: 15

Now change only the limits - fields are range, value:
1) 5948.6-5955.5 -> 14.2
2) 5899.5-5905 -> 14.5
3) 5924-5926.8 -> 14.7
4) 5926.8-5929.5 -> 14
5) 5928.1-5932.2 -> 15.5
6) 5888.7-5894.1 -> 13.7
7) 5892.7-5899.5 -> 13.5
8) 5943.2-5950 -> 15.2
